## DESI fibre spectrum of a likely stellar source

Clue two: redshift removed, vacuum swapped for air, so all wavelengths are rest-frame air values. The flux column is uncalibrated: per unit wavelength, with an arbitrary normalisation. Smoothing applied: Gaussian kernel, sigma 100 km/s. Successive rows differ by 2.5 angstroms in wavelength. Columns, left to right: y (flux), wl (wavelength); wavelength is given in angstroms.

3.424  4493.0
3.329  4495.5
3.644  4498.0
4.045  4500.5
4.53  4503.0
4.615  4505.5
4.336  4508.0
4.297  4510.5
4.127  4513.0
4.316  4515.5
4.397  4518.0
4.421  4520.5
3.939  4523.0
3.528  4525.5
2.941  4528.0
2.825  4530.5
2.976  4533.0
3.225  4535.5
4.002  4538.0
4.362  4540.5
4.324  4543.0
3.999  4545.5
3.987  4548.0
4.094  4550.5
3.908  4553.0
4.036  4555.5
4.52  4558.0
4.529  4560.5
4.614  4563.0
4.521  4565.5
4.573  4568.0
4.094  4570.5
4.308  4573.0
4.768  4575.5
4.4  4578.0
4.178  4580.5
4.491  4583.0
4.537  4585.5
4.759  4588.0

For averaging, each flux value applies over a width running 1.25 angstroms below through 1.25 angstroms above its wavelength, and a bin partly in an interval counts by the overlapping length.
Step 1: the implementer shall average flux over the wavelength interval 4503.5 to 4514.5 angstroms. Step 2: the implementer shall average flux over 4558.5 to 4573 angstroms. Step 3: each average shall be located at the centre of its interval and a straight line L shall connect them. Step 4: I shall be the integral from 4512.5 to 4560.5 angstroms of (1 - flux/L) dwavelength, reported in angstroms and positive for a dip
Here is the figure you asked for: 5.5 angstroms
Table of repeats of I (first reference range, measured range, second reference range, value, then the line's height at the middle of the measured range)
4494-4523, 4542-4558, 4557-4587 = 1.00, 4.36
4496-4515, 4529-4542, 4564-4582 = 2.45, 4.29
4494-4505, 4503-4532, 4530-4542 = -1.93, 3.73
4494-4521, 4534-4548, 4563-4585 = 1.11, 4.3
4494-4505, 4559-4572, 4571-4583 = -0.40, 4.33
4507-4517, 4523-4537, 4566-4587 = 3.65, 4.31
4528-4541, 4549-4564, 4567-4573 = -1.17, 3.96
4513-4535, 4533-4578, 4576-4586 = -1.16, 4.09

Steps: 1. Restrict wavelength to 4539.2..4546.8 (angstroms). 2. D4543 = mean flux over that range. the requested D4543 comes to 4.23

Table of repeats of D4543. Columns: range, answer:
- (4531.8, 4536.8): 3.11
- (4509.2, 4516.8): 4.25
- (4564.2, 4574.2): 4.38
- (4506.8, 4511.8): 4.31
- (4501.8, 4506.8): 4.57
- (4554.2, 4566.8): 4.44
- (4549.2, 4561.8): 4.22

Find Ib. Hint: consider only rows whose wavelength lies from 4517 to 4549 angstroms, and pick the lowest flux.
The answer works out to 2.825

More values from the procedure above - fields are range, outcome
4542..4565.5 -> 3.908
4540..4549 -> 3.987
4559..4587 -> 4.094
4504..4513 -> 4.127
